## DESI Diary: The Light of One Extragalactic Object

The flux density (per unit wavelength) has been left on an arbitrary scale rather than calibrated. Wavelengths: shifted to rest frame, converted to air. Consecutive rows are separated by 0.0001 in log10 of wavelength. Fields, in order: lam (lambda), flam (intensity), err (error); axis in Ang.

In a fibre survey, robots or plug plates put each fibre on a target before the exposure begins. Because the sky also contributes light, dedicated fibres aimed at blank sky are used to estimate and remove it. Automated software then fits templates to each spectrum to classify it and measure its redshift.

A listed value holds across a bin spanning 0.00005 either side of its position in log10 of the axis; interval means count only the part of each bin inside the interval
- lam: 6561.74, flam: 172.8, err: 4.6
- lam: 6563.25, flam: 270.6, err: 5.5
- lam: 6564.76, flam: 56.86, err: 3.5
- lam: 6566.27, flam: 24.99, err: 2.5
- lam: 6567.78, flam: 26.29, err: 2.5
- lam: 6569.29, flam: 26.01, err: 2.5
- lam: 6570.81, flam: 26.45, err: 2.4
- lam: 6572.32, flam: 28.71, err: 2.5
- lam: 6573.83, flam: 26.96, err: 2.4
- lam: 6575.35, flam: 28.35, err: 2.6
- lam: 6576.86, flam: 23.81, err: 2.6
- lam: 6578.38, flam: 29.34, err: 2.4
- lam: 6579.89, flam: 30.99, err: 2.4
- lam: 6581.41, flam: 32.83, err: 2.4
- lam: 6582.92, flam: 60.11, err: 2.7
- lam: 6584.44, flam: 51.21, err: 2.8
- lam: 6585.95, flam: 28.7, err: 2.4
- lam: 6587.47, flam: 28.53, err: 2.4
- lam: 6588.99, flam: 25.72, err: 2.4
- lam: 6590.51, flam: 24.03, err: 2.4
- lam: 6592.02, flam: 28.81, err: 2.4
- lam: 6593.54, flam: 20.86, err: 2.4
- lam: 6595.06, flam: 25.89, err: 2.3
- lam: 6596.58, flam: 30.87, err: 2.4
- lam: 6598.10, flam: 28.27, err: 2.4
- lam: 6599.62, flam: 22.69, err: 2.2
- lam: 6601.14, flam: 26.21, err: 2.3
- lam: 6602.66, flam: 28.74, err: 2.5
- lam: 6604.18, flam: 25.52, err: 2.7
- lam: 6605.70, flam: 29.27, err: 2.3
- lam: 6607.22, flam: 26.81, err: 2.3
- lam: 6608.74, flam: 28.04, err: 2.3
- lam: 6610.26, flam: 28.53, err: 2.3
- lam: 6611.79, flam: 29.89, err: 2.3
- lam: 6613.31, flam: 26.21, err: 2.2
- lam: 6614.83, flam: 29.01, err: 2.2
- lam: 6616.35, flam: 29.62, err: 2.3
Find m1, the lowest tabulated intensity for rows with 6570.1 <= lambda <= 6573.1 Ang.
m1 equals 26.45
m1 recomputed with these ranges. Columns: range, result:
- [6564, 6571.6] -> 24.99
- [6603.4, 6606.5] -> 25.52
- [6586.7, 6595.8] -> 20.86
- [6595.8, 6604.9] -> 22.69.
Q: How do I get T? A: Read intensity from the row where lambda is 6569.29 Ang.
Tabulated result 26.01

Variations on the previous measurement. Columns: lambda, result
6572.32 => 28.71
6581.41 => 32.83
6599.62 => 22.69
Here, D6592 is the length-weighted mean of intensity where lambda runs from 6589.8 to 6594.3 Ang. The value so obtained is 24.6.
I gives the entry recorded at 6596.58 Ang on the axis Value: 30.87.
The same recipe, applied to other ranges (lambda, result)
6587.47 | 28.53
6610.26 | 28.53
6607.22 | 26.81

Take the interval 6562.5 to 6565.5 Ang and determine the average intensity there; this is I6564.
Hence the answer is 164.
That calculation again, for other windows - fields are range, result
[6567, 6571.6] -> 26.3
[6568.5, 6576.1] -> 27.3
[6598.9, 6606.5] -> 26.5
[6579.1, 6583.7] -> 41.3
